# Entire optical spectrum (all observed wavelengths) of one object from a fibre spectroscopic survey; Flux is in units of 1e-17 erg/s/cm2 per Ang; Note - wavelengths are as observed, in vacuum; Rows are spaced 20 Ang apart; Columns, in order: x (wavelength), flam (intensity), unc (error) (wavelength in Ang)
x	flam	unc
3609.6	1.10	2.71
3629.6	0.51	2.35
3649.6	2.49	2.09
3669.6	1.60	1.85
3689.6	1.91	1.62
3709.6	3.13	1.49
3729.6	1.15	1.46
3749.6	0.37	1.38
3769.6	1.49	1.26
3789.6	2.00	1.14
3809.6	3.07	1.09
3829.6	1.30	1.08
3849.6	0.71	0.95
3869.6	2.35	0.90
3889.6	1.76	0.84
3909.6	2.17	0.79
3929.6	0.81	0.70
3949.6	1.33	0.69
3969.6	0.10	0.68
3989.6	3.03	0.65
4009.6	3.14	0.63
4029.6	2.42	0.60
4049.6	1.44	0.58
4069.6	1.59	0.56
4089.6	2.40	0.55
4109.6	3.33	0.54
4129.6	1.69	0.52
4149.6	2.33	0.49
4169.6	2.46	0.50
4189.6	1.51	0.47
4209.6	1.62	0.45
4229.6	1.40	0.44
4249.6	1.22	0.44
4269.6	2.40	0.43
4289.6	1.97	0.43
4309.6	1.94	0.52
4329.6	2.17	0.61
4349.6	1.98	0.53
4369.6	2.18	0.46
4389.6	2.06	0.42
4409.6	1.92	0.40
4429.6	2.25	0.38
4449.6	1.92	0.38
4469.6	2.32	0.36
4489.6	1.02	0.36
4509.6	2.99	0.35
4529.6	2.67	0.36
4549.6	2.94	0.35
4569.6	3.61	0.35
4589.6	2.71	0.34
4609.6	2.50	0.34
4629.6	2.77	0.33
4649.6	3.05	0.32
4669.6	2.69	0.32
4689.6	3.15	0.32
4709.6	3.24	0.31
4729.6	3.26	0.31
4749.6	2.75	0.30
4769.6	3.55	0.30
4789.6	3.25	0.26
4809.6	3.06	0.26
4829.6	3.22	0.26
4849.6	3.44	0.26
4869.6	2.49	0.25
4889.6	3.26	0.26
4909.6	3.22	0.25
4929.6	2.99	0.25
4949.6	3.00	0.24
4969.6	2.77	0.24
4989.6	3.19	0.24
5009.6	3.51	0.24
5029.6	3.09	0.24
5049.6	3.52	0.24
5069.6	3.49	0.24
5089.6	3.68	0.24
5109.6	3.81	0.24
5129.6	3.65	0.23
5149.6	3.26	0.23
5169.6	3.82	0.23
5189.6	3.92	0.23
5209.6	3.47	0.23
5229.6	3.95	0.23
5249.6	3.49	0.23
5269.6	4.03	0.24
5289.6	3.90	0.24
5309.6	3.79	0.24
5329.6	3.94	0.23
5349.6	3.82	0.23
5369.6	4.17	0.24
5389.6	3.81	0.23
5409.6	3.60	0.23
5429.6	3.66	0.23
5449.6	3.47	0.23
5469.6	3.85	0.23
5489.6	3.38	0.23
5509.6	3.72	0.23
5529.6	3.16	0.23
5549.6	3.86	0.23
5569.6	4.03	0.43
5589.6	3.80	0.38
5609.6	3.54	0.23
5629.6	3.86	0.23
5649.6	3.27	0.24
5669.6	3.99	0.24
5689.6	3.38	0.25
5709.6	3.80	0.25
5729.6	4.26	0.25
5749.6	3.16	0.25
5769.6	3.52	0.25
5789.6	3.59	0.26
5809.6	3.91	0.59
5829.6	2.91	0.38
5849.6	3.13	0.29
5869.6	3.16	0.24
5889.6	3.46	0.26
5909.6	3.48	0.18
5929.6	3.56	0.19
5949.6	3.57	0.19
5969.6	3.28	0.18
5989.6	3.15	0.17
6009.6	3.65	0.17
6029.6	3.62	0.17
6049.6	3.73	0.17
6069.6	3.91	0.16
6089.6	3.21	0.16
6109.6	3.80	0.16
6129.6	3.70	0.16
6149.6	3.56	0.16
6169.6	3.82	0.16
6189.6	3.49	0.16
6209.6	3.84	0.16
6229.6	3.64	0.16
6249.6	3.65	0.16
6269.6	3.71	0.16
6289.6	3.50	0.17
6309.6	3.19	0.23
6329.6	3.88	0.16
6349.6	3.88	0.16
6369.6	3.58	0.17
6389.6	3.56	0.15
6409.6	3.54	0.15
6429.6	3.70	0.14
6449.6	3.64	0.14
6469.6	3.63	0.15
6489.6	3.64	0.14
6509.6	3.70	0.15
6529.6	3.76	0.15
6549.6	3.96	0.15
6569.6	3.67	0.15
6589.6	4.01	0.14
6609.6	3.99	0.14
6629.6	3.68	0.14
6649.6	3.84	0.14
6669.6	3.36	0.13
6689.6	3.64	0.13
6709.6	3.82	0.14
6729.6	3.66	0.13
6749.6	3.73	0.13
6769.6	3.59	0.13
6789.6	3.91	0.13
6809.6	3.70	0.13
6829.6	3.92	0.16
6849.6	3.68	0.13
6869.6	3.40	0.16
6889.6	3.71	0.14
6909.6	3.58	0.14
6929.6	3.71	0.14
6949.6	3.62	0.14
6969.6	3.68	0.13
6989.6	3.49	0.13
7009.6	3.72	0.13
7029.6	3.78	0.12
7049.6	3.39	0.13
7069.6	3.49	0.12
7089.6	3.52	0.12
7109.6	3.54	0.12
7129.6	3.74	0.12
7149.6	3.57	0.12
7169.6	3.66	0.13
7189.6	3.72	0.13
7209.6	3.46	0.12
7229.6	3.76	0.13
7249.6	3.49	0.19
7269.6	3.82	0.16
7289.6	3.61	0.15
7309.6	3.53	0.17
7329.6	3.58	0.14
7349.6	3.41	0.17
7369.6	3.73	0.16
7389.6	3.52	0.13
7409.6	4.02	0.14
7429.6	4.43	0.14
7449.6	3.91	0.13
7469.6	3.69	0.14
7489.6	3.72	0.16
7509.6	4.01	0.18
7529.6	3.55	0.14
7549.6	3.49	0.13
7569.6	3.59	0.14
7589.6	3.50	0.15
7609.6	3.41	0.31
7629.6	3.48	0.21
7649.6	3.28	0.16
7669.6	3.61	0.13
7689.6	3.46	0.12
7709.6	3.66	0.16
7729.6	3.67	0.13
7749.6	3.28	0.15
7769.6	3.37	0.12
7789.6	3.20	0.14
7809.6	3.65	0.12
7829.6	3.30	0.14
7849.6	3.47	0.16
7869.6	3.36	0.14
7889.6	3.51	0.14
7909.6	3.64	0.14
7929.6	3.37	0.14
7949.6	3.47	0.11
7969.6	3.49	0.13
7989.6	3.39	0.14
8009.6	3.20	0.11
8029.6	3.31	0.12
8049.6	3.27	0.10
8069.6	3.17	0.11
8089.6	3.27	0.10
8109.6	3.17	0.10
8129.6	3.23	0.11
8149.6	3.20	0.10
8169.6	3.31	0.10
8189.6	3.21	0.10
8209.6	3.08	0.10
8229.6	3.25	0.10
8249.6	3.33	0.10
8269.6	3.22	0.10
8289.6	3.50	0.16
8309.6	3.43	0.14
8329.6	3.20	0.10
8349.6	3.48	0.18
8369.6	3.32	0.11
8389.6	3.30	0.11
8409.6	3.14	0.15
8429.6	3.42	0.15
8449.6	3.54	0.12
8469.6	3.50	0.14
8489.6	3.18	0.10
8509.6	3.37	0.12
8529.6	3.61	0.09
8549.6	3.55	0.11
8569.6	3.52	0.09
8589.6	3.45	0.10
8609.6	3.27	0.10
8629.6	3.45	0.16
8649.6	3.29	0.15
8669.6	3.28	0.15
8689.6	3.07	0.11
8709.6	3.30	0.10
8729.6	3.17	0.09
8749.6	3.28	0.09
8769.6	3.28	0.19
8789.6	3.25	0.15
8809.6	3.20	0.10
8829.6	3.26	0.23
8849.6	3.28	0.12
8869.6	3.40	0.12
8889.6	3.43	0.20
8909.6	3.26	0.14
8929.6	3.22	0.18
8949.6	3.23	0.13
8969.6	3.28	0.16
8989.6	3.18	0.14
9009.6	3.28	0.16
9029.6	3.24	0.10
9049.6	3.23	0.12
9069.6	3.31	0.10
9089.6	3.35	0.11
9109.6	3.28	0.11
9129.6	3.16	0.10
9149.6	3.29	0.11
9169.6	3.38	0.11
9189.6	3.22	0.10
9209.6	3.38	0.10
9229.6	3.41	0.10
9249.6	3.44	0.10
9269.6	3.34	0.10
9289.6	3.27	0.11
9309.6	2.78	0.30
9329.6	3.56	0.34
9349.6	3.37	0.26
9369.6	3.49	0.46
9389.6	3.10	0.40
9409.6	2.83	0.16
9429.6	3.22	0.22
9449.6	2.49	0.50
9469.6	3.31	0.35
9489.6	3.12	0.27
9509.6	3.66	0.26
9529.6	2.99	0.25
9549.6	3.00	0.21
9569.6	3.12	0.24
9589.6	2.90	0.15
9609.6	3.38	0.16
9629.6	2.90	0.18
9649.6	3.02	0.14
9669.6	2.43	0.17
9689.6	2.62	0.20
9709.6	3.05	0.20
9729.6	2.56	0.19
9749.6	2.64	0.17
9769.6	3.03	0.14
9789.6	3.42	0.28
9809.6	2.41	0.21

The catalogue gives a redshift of 0.132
